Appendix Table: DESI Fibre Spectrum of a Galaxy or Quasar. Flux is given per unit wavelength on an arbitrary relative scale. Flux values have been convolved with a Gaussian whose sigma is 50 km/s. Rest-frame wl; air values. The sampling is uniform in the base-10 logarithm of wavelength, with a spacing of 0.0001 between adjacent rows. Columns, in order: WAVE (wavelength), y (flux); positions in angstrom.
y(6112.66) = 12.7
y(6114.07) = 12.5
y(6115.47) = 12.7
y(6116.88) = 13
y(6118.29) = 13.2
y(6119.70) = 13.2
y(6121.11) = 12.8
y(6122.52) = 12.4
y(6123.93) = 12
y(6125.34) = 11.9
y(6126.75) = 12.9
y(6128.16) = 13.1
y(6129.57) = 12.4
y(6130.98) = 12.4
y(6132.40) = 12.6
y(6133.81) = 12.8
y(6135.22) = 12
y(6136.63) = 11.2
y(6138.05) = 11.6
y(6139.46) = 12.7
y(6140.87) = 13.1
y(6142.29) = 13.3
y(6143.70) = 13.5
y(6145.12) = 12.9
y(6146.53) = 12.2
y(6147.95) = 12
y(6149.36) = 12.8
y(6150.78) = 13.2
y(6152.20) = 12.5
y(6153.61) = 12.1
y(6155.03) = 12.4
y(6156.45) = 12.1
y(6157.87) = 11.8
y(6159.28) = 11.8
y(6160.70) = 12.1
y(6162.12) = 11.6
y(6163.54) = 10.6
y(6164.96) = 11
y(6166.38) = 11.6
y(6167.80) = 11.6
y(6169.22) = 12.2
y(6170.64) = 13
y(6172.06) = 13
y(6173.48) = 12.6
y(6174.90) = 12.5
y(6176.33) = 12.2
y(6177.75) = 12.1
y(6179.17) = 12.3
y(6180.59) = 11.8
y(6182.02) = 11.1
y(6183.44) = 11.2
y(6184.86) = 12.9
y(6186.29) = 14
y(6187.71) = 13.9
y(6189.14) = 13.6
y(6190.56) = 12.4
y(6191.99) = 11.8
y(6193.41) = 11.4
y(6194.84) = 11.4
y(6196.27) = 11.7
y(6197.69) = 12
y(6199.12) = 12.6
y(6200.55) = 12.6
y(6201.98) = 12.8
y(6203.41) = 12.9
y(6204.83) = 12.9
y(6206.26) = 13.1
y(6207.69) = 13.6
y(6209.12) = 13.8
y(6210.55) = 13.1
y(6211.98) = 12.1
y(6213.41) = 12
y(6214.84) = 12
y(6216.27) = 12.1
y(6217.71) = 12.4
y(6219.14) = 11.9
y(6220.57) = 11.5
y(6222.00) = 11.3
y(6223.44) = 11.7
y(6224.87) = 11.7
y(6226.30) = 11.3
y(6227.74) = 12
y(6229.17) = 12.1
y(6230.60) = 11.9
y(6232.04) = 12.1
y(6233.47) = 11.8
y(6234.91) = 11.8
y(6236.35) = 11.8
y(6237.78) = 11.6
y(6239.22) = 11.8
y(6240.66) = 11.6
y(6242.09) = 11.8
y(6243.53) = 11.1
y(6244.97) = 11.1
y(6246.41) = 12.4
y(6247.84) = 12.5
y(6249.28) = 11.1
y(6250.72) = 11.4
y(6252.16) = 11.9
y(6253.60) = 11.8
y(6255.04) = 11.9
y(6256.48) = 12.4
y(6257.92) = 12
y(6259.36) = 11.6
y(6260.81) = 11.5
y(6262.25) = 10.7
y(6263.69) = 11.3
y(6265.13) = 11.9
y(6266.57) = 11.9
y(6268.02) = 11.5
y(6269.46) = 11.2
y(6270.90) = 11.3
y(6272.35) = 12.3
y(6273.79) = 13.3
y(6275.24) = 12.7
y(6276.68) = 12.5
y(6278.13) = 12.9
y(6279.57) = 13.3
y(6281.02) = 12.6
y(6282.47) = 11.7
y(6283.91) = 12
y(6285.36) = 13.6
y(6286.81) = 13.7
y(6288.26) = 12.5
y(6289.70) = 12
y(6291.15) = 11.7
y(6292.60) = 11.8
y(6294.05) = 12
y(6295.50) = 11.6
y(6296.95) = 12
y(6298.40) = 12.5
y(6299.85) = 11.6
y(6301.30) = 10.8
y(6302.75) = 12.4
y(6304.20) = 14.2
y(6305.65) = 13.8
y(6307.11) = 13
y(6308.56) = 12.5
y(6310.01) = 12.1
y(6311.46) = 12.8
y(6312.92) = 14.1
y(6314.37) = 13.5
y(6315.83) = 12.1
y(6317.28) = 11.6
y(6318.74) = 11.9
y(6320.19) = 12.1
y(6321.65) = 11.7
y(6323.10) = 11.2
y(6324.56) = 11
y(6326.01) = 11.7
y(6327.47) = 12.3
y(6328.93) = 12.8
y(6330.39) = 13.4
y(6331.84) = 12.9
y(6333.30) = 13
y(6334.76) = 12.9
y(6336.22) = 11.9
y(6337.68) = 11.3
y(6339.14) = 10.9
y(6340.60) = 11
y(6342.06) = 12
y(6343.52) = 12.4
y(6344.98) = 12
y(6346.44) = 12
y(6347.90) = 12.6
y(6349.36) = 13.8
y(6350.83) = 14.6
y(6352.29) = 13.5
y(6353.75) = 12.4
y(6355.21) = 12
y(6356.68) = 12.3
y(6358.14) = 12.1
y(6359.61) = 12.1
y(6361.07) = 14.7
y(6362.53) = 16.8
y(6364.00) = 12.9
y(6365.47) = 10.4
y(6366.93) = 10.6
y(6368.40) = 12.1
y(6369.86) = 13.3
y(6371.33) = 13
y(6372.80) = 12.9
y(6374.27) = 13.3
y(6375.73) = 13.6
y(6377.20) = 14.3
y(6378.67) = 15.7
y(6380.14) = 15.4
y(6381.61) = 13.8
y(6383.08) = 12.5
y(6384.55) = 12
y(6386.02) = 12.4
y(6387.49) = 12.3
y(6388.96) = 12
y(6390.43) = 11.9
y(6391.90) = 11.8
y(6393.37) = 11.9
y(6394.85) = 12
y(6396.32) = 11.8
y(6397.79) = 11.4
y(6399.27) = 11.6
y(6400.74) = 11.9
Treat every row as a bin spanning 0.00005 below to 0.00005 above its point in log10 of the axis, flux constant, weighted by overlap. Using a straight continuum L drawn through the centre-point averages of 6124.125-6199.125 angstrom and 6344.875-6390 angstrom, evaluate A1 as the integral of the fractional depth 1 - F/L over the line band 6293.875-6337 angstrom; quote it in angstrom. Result 1.5 angstrom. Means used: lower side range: 12.3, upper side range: 13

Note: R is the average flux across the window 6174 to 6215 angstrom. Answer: 12.5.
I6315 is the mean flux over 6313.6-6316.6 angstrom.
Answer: 12.8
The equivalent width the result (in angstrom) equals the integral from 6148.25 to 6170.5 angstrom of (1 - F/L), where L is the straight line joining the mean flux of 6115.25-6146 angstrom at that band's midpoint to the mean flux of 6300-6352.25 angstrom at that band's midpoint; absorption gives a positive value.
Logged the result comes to 1.06 angstrom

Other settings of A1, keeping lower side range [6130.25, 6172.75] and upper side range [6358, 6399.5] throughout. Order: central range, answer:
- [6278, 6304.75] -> 0.5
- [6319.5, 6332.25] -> 0.6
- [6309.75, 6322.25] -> 0.2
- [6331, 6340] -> 0.4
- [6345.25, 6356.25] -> -0.2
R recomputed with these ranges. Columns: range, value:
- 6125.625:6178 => 12.3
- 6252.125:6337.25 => 12.3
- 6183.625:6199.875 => 12.5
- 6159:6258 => 12.1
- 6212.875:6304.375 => 12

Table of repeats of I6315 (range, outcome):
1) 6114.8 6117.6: 12.8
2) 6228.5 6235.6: 11.9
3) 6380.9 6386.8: 12.7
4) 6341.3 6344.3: 12.2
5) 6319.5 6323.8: 11.7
